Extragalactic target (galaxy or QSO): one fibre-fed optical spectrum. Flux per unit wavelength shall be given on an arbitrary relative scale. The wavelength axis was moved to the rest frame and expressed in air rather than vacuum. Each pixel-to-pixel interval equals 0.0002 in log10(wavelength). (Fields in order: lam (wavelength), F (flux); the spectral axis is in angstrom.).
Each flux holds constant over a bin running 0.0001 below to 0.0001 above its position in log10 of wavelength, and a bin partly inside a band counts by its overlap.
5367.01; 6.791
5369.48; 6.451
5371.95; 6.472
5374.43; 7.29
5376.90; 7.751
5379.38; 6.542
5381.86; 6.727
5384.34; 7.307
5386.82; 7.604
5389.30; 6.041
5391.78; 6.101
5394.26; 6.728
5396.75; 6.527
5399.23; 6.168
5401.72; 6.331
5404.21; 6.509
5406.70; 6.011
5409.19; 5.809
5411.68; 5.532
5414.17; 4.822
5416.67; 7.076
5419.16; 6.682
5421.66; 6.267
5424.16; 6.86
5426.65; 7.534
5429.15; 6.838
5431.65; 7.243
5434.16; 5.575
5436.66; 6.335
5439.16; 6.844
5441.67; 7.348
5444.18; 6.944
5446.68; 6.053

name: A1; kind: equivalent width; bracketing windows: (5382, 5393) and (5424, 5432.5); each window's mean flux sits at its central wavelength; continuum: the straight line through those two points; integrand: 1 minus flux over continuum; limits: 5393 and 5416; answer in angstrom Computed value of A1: 2.8 angstrom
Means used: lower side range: 6.76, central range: 6.07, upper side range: 7.15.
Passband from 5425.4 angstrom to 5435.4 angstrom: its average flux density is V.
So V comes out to 6.8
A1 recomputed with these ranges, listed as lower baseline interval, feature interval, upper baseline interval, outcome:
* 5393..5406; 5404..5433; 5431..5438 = -0.27 angstrom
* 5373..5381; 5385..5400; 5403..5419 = 0.14 angstrom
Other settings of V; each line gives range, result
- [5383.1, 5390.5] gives 6.99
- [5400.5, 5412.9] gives 6.04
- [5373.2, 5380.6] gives 7.2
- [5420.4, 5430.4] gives 6.88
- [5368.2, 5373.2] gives 6.47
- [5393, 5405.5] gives 6.45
